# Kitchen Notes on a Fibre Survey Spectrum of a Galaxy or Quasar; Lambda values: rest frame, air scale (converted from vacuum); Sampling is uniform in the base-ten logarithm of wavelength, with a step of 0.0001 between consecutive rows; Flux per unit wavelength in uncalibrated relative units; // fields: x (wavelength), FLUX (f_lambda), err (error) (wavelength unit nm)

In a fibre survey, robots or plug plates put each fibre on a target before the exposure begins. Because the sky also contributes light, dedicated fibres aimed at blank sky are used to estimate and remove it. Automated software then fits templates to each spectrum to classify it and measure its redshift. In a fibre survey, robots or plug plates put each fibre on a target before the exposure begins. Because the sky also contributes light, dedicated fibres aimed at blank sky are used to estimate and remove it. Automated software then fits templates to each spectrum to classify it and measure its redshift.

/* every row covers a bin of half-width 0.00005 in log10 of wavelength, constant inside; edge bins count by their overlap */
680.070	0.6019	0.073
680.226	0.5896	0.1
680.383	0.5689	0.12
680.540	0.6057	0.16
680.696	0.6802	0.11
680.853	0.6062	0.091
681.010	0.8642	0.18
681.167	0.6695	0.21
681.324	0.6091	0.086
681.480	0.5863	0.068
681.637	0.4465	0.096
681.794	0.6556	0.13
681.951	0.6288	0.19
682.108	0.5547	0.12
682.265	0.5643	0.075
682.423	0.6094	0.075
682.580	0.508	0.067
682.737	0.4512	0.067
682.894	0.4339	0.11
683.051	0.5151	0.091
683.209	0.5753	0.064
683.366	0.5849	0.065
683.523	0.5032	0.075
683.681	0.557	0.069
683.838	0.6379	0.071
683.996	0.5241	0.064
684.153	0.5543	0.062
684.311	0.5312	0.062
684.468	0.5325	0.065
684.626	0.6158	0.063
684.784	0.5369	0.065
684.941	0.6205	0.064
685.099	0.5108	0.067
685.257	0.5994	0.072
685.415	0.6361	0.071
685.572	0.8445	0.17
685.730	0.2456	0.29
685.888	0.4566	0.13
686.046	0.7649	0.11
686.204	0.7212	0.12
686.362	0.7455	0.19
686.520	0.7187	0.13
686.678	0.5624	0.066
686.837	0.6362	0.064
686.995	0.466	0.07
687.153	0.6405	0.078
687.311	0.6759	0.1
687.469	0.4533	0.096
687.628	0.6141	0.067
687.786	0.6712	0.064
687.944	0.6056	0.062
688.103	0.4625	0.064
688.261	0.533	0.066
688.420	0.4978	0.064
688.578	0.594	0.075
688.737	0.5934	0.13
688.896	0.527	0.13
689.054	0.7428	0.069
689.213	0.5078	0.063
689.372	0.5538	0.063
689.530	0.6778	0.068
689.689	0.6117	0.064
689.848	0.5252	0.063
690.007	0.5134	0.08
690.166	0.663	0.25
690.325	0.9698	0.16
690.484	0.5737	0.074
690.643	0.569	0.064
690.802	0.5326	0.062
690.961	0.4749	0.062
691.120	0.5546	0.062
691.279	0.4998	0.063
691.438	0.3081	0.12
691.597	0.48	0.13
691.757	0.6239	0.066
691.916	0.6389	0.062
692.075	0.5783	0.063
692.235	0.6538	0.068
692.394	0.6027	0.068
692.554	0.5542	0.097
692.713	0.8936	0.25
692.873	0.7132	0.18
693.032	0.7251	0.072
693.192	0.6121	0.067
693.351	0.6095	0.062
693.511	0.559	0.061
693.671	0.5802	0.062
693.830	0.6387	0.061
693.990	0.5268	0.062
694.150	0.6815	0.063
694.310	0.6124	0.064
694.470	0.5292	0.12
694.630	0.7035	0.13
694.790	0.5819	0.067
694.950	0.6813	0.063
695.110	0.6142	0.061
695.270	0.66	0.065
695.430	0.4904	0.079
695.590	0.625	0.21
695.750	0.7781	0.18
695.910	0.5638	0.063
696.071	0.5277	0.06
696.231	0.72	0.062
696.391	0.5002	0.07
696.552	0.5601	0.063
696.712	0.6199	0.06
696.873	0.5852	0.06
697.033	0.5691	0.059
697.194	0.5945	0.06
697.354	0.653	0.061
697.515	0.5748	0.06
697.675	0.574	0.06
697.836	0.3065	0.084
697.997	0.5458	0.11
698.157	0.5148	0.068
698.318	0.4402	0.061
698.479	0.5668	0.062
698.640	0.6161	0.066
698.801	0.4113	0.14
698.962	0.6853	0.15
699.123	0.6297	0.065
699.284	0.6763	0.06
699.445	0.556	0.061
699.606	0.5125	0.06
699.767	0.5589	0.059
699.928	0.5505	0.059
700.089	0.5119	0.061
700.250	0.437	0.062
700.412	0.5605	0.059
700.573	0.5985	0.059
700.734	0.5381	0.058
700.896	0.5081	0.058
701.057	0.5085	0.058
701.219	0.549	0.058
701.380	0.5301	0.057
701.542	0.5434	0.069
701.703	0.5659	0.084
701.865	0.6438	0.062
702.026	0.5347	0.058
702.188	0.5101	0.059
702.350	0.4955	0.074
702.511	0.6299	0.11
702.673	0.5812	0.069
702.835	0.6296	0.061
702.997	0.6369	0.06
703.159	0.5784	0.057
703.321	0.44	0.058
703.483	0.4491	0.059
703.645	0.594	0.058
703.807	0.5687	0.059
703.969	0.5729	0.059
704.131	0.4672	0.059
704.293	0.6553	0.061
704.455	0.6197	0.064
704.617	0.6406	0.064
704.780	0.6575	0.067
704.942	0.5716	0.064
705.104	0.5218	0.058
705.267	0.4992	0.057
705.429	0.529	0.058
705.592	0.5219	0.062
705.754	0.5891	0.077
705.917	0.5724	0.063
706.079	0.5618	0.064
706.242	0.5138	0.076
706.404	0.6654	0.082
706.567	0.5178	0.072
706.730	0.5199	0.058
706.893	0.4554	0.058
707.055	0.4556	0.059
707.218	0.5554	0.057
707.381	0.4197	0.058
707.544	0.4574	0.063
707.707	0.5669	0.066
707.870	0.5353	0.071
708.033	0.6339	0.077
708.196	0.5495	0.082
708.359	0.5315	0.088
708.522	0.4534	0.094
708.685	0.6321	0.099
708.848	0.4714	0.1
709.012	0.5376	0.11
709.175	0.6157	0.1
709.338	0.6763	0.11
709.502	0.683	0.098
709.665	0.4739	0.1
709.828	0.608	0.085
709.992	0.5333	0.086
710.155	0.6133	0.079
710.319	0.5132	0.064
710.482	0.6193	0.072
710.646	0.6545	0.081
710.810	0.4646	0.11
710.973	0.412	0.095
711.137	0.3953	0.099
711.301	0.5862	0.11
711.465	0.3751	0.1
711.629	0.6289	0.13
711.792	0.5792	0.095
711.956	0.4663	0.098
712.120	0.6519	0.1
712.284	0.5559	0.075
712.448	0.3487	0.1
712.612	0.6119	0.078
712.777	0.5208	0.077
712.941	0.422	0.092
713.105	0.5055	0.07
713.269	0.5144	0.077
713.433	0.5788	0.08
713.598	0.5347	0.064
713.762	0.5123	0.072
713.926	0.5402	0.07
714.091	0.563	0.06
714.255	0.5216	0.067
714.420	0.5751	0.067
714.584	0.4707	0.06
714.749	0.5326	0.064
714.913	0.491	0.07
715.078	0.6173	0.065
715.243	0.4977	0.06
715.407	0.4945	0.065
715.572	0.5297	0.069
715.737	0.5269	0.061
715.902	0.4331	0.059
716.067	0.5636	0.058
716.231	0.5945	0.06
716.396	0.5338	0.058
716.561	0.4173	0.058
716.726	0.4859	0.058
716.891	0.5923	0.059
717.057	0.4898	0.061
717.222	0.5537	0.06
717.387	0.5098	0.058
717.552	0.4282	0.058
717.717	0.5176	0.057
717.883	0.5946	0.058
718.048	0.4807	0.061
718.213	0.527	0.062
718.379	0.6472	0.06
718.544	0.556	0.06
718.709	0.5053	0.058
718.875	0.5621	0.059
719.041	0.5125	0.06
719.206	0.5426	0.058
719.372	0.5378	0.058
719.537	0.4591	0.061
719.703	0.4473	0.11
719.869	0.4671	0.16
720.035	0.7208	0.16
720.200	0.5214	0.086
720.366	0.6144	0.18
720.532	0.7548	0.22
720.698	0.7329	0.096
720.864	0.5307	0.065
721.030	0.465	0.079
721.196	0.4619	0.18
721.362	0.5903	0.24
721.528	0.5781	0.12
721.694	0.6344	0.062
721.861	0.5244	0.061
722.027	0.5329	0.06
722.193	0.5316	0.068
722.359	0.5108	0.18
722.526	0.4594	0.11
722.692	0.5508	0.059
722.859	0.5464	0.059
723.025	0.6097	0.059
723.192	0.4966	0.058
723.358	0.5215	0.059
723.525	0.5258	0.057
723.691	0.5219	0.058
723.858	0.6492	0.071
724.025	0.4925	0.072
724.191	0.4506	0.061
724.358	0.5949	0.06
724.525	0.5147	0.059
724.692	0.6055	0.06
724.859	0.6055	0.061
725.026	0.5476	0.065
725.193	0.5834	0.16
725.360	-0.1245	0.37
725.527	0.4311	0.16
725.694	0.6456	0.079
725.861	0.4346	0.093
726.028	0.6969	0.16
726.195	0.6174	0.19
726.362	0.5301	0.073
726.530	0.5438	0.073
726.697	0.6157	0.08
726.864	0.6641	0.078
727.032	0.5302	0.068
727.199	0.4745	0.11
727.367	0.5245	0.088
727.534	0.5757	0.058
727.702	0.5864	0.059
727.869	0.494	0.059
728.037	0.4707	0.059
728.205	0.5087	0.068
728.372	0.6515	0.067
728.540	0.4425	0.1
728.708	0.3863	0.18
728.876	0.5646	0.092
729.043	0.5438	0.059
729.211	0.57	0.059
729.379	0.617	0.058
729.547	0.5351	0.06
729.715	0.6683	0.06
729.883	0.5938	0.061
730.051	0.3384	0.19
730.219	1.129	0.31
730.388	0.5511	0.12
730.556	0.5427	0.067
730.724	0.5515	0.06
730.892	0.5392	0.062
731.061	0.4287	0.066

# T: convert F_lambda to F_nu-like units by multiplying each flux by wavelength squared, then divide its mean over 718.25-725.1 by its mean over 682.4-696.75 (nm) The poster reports 1.0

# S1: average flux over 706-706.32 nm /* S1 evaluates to 0.537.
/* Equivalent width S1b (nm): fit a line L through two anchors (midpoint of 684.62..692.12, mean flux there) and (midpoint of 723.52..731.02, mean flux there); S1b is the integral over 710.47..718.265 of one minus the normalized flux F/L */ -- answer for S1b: 0.53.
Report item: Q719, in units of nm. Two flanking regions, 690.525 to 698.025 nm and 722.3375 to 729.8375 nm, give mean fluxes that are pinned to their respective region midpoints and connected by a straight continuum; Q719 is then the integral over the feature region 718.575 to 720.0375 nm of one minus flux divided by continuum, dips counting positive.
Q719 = 0.07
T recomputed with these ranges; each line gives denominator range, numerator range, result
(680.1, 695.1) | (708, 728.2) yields 0.99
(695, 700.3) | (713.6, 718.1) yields 0.97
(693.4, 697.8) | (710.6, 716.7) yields 0.91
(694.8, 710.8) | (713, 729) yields 1.00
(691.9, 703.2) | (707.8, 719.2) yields 0.96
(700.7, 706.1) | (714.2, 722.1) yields 1.00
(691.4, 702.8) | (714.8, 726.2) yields 0.98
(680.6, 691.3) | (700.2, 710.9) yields 1.00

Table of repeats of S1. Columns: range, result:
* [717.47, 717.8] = 0.473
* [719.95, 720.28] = 0.622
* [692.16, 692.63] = 0.603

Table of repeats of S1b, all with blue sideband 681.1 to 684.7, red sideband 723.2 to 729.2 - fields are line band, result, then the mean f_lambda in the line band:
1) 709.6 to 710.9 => -0.05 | 0.56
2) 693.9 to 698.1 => -0.32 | 0.591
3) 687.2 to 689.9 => -0.13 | 0.581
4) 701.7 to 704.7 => -0.14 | 0.569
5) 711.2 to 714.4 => 0.05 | 0.527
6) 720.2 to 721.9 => -0.18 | 0.587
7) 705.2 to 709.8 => -0.03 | 0.544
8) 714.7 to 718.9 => 0.06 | 0.526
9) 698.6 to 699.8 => -0.07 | 0.58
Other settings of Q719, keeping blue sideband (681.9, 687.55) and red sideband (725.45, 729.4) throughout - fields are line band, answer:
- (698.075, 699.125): 0.04 nm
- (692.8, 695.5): -0.24 nm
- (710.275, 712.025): 0.12 nm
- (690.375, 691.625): 0.13 nm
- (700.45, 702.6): 0.05 nm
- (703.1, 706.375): 0.02 nm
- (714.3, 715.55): 0.06 nm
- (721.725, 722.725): 0.05 nm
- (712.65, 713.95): 0.09 nm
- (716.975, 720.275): 0.14 nm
